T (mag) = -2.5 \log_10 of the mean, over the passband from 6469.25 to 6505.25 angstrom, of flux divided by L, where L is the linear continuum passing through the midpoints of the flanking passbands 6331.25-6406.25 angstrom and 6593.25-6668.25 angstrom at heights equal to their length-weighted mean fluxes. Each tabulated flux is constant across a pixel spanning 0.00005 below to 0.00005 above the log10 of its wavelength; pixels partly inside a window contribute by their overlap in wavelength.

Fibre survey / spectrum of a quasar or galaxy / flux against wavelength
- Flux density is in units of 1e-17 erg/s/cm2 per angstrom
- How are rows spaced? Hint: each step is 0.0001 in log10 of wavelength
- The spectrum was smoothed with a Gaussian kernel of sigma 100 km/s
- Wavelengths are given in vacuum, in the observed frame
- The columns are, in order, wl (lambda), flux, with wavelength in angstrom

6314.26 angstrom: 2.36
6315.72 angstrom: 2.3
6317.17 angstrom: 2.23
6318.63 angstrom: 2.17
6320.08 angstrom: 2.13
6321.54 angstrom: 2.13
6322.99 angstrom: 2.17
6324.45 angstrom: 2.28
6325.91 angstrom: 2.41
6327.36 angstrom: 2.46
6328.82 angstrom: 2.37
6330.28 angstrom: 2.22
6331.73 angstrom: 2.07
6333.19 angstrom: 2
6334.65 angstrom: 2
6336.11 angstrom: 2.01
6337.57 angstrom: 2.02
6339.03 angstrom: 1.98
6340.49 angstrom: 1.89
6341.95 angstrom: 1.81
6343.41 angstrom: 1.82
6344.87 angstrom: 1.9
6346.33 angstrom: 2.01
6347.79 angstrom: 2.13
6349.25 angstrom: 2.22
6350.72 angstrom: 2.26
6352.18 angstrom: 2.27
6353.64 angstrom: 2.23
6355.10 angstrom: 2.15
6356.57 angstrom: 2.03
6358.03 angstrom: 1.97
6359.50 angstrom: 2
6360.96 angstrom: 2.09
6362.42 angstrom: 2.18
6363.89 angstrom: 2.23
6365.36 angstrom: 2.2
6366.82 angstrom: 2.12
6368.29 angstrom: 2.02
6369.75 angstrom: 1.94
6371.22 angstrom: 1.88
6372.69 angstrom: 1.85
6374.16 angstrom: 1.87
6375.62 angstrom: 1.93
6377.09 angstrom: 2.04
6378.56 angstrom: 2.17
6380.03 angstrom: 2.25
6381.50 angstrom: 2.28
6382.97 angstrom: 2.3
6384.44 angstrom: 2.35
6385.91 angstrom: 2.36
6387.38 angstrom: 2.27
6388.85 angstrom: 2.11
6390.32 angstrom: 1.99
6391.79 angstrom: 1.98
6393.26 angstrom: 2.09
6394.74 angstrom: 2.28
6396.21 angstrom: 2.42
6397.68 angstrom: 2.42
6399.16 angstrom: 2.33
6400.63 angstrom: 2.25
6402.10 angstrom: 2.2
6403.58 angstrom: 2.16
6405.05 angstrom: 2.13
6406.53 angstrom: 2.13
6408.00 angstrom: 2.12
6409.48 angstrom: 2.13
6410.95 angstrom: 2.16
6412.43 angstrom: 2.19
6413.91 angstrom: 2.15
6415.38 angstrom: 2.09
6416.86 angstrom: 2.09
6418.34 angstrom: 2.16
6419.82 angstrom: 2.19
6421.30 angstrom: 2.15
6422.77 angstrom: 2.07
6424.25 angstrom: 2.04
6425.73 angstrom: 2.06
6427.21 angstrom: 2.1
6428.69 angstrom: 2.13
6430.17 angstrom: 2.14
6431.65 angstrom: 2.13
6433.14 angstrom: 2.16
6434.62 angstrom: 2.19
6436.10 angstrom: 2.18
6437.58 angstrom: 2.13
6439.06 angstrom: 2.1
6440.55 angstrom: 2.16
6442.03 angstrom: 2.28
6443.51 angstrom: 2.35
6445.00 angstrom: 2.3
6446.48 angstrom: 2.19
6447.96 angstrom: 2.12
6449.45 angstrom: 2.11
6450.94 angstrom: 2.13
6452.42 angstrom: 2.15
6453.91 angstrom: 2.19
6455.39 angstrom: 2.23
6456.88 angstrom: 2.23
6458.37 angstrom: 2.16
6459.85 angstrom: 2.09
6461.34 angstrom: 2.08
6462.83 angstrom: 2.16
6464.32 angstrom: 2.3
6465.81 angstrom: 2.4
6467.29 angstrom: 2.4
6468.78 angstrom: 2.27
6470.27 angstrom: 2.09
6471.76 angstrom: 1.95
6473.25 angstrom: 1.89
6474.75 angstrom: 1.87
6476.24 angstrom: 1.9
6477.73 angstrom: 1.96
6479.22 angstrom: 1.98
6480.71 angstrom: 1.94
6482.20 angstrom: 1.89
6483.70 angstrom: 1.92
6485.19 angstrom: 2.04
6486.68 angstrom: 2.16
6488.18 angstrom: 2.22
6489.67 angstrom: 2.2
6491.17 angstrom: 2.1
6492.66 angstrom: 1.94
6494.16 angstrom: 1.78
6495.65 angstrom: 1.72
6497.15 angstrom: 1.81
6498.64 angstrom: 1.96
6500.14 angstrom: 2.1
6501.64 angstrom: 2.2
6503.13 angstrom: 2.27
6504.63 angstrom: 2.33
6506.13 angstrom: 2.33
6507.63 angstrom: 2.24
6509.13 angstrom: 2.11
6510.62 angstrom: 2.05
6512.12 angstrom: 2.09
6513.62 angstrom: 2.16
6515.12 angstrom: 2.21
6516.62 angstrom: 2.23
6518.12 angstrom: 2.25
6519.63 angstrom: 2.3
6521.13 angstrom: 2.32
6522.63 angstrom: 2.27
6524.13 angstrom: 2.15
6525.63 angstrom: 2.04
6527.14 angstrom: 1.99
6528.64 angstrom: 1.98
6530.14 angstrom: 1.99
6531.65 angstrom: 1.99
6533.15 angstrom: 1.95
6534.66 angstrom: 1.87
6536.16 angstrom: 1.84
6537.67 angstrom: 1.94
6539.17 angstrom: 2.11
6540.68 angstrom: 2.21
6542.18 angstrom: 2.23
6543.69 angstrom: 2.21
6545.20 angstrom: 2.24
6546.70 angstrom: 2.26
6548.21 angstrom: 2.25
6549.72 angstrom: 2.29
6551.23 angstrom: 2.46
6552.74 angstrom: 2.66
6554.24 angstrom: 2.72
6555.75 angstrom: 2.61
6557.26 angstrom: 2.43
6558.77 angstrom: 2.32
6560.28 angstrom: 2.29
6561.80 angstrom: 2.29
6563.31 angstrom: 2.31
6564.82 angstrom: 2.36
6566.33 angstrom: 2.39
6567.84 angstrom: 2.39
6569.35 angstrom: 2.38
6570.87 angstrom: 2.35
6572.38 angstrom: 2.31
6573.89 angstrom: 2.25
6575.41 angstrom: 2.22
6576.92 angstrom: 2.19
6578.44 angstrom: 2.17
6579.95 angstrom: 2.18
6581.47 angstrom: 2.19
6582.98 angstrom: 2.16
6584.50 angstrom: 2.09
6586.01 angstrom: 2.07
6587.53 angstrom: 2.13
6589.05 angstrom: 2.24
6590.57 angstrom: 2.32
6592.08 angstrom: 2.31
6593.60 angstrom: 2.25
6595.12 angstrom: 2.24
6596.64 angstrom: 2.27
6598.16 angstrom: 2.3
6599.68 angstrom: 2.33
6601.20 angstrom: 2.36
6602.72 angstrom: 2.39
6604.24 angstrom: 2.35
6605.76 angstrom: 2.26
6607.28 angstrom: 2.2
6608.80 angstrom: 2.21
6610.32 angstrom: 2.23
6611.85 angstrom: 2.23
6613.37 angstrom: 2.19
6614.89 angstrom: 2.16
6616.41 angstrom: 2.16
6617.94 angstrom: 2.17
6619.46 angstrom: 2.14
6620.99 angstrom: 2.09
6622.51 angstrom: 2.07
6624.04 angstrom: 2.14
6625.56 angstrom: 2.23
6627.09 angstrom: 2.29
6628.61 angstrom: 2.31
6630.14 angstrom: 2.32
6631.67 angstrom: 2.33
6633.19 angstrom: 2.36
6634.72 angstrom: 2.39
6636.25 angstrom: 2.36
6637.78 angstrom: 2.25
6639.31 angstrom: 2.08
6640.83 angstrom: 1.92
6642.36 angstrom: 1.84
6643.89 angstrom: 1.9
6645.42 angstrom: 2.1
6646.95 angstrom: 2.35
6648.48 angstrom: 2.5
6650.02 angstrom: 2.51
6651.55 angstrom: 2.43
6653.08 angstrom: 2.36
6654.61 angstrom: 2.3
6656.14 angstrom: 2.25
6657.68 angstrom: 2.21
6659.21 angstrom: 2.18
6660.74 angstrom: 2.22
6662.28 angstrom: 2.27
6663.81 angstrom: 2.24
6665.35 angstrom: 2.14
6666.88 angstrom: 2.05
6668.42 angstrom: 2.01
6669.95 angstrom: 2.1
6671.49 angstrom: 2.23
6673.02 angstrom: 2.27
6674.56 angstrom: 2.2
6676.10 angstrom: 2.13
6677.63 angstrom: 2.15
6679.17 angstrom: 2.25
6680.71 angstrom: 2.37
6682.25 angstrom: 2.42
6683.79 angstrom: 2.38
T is 0.08 mag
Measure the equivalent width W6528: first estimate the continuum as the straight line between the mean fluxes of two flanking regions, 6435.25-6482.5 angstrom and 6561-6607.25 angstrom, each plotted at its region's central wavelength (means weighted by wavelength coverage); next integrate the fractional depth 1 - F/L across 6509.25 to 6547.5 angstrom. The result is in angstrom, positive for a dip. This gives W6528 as 1.60 angstrom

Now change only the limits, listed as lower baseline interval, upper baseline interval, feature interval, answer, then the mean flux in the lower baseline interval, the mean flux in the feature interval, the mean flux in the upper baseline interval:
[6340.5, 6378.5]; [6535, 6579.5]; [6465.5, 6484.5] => 1.42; 2.05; 2.03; 2.29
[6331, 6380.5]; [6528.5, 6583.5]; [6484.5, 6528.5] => 1.51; 2.04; 2.12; 2.25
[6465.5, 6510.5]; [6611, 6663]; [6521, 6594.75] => -3.07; 2.06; 2.23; 2.22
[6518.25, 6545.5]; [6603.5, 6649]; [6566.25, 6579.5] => -0.91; 2.09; 2.29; 2.2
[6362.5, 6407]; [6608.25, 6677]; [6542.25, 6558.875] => -1.61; 2.15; 2.4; 2.21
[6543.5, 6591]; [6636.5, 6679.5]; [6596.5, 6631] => 0.23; 2.3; 2.23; 2.2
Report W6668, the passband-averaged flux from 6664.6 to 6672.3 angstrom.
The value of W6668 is 2.11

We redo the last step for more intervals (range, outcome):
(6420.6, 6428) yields 2.09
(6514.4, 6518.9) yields 2.23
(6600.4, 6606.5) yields 2.34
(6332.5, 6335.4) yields 2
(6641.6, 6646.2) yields 1.95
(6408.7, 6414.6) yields 2.16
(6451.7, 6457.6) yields 2.2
